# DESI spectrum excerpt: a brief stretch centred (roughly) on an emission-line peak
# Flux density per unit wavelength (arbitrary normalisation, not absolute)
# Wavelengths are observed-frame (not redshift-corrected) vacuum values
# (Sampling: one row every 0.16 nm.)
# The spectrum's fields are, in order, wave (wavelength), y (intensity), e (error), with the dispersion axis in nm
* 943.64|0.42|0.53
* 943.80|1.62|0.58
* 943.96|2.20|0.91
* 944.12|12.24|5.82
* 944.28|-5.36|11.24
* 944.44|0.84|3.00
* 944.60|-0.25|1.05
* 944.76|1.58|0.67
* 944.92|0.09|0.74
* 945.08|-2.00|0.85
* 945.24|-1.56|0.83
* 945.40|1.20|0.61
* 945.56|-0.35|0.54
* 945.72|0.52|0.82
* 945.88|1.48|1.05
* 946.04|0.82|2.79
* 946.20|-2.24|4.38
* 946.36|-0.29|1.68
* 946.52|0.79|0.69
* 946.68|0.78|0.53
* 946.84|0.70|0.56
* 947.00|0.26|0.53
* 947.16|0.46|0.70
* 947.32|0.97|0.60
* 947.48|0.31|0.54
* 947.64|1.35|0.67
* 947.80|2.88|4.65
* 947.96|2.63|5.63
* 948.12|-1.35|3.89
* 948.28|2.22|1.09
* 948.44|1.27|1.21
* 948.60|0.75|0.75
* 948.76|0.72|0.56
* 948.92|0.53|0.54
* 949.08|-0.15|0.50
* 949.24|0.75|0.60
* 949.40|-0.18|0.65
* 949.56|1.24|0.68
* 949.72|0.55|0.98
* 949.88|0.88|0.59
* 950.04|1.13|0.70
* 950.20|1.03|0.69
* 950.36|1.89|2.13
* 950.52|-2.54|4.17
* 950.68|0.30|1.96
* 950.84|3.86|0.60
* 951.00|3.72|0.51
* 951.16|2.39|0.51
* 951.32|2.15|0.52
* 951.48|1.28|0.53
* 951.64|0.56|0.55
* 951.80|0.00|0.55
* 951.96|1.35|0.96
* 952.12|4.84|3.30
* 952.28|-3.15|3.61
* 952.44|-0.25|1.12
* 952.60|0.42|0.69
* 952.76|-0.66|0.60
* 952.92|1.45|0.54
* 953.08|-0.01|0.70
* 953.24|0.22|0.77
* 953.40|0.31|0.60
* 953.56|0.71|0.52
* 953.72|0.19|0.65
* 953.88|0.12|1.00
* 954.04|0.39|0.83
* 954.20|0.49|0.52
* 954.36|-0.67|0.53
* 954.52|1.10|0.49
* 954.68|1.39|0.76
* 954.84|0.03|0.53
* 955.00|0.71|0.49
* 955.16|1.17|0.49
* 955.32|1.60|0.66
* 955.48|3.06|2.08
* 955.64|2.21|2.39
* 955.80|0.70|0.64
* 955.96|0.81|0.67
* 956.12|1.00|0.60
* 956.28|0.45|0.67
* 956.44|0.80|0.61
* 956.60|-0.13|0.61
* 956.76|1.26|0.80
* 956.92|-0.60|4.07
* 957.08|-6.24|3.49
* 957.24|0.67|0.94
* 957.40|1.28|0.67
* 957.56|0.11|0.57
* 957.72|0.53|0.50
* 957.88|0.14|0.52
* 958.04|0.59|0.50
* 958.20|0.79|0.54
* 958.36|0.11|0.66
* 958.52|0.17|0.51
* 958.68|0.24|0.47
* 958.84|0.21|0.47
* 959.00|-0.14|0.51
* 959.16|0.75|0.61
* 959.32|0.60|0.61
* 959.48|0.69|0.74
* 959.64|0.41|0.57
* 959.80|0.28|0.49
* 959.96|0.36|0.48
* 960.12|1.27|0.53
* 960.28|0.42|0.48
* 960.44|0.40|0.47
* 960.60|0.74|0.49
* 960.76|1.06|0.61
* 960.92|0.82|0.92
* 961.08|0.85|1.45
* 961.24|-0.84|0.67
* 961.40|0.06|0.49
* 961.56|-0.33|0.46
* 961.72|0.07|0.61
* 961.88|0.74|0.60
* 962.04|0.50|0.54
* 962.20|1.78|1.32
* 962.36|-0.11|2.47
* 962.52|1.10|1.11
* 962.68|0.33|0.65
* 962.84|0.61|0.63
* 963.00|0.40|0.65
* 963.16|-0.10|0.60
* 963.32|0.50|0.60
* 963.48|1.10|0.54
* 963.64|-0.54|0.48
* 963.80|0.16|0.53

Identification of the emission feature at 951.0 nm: H-beta 4861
